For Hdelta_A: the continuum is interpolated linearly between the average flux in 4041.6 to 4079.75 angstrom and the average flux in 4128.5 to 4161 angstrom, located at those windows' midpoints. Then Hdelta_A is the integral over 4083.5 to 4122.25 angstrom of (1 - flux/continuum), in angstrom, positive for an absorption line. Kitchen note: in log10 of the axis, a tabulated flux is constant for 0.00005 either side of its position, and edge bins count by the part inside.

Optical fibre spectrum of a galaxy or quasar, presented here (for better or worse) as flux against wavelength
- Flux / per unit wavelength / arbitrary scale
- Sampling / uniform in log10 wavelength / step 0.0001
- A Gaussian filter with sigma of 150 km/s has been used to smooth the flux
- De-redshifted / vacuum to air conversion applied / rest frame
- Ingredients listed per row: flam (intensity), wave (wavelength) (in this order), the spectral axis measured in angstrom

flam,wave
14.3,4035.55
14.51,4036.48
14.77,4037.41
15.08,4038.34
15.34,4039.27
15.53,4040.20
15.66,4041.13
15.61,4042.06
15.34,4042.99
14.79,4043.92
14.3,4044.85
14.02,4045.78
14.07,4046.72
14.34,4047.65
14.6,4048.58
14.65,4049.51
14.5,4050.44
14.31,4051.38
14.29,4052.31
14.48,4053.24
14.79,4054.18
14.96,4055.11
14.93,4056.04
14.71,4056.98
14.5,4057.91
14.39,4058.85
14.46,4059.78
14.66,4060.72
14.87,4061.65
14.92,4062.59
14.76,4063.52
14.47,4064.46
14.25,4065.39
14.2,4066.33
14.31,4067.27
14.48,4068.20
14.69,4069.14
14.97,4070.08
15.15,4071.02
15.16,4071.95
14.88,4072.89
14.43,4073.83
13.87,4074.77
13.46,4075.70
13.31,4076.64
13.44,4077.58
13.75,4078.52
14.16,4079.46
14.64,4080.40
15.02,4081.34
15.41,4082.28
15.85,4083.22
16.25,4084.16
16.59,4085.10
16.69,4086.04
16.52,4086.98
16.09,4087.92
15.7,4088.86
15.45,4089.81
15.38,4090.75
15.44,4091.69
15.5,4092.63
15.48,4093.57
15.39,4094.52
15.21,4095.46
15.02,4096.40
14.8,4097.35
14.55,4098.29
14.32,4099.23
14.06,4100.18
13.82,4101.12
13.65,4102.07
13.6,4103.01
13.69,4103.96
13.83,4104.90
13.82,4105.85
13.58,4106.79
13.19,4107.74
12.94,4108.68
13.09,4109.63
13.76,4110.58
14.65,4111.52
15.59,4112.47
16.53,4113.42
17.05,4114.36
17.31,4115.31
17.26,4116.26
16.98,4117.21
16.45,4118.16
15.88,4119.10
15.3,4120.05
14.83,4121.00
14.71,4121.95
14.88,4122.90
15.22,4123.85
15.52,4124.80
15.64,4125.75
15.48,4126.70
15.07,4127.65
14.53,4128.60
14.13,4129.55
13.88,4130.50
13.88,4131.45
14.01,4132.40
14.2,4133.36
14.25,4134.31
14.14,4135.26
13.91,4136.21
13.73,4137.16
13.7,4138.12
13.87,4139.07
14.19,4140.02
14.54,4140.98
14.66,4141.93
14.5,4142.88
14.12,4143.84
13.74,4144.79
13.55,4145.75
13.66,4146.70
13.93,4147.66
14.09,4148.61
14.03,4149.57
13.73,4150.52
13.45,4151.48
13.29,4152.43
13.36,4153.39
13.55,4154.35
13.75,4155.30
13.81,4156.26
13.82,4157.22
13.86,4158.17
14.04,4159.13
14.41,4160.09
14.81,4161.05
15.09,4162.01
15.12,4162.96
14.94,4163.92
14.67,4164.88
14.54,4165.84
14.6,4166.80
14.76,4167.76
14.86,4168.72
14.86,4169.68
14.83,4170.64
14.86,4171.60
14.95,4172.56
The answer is -2.5 angstrom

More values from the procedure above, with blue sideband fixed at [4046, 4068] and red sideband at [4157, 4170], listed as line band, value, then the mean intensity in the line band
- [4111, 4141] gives -0.9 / 15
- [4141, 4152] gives 0.5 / 14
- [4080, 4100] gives -1.3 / 15.5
